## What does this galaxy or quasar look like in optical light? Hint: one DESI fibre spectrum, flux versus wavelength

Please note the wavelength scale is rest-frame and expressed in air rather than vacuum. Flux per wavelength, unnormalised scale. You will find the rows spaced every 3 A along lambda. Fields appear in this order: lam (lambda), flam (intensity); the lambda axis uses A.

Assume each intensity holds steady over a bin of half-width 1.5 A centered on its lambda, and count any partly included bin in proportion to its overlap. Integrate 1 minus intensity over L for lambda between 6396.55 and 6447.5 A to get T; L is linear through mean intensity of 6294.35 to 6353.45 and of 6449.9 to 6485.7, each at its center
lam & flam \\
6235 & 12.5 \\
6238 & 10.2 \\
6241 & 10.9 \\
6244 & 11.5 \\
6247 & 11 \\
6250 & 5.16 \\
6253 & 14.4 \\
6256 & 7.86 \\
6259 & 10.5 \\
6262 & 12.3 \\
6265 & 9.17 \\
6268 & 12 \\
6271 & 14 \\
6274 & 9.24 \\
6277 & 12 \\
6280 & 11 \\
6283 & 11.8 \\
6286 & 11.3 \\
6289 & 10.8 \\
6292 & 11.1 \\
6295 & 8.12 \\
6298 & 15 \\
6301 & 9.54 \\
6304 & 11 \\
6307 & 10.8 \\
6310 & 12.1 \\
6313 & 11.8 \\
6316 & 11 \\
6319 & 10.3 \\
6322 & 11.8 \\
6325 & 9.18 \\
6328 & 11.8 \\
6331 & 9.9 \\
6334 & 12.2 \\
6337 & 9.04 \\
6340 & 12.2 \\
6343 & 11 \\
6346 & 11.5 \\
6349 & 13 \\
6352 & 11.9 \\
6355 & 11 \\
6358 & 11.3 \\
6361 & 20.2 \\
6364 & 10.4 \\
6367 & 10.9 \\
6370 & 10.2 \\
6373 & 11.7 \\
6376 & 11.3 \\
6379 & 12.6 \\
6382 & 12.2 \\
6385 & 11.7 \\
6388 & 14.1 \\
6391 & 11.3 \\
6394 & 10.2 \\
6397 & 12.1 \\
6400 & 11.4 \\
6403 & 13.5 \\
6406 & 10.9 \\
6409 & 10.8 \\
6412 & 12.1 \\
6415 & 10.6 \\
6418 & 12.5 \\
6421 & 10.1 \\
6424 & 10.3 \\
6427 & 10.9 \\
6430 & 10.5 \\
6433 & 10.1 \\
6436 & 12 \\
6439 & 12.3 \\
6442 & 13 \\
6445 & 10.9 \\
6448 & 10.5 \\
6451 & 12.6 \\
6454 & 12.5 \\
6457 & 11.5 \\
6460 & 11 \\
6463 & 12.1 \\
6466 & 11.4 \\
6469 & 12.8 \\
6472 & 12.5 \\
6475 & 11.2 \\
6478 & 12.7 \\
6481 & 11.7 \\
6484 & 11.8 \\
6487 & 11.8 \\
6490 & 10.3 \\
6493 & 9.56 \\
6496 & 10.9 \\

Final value 1.5 A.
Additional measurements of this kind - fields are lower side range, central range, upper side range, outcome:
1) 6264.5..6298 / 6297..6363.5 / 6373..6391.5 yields 0.2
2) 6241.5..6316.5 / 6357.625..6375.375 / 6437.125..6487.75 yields -1.6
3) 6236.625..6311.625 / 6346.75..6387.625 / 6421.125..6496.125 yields -3.8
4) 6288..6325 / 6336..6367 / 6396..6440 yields -2.7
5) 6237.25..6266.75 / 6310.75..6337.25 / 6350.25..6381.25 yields 1.3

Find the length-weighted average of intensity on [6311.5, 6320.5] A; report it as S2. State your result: 11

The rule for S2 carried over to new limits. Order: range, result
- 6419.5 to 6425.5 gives 10.2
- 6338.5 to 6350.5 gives 11.9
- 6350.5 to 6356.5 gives 11.5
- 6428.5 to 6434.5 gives 10.3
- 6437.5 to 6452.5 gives 11.9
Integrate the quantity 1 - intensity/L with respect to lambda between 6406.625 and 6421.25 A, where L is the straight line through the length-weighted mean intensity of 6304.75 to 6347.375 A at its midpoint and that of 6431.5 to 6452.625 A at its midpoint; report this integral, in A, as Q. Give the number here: 0.2 A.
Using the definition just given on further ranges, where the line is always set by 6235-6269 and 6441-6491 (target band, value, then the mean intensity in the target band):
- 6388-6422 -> -0.4 A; 11.5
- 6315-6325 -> 0.2 A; 10.8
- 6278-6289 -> -0.6 A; 11.3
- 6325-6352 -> -0.5 A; 11.2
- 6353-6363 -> -2.4 A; 13.9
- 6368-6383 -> -0.4 A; 11.6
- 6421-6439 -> 1.2 A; 10.8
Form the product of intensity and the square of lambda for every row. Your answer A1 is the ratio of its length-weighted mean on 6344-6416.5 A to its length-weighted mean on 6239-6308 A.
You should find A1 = 1.1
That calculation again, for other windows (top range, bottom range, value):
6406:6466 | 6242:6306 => 1.10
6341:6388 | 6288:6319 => 1.11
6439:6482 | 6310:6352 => 1.11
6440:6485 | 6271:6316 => 1.12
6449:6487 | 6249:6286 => 1.17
